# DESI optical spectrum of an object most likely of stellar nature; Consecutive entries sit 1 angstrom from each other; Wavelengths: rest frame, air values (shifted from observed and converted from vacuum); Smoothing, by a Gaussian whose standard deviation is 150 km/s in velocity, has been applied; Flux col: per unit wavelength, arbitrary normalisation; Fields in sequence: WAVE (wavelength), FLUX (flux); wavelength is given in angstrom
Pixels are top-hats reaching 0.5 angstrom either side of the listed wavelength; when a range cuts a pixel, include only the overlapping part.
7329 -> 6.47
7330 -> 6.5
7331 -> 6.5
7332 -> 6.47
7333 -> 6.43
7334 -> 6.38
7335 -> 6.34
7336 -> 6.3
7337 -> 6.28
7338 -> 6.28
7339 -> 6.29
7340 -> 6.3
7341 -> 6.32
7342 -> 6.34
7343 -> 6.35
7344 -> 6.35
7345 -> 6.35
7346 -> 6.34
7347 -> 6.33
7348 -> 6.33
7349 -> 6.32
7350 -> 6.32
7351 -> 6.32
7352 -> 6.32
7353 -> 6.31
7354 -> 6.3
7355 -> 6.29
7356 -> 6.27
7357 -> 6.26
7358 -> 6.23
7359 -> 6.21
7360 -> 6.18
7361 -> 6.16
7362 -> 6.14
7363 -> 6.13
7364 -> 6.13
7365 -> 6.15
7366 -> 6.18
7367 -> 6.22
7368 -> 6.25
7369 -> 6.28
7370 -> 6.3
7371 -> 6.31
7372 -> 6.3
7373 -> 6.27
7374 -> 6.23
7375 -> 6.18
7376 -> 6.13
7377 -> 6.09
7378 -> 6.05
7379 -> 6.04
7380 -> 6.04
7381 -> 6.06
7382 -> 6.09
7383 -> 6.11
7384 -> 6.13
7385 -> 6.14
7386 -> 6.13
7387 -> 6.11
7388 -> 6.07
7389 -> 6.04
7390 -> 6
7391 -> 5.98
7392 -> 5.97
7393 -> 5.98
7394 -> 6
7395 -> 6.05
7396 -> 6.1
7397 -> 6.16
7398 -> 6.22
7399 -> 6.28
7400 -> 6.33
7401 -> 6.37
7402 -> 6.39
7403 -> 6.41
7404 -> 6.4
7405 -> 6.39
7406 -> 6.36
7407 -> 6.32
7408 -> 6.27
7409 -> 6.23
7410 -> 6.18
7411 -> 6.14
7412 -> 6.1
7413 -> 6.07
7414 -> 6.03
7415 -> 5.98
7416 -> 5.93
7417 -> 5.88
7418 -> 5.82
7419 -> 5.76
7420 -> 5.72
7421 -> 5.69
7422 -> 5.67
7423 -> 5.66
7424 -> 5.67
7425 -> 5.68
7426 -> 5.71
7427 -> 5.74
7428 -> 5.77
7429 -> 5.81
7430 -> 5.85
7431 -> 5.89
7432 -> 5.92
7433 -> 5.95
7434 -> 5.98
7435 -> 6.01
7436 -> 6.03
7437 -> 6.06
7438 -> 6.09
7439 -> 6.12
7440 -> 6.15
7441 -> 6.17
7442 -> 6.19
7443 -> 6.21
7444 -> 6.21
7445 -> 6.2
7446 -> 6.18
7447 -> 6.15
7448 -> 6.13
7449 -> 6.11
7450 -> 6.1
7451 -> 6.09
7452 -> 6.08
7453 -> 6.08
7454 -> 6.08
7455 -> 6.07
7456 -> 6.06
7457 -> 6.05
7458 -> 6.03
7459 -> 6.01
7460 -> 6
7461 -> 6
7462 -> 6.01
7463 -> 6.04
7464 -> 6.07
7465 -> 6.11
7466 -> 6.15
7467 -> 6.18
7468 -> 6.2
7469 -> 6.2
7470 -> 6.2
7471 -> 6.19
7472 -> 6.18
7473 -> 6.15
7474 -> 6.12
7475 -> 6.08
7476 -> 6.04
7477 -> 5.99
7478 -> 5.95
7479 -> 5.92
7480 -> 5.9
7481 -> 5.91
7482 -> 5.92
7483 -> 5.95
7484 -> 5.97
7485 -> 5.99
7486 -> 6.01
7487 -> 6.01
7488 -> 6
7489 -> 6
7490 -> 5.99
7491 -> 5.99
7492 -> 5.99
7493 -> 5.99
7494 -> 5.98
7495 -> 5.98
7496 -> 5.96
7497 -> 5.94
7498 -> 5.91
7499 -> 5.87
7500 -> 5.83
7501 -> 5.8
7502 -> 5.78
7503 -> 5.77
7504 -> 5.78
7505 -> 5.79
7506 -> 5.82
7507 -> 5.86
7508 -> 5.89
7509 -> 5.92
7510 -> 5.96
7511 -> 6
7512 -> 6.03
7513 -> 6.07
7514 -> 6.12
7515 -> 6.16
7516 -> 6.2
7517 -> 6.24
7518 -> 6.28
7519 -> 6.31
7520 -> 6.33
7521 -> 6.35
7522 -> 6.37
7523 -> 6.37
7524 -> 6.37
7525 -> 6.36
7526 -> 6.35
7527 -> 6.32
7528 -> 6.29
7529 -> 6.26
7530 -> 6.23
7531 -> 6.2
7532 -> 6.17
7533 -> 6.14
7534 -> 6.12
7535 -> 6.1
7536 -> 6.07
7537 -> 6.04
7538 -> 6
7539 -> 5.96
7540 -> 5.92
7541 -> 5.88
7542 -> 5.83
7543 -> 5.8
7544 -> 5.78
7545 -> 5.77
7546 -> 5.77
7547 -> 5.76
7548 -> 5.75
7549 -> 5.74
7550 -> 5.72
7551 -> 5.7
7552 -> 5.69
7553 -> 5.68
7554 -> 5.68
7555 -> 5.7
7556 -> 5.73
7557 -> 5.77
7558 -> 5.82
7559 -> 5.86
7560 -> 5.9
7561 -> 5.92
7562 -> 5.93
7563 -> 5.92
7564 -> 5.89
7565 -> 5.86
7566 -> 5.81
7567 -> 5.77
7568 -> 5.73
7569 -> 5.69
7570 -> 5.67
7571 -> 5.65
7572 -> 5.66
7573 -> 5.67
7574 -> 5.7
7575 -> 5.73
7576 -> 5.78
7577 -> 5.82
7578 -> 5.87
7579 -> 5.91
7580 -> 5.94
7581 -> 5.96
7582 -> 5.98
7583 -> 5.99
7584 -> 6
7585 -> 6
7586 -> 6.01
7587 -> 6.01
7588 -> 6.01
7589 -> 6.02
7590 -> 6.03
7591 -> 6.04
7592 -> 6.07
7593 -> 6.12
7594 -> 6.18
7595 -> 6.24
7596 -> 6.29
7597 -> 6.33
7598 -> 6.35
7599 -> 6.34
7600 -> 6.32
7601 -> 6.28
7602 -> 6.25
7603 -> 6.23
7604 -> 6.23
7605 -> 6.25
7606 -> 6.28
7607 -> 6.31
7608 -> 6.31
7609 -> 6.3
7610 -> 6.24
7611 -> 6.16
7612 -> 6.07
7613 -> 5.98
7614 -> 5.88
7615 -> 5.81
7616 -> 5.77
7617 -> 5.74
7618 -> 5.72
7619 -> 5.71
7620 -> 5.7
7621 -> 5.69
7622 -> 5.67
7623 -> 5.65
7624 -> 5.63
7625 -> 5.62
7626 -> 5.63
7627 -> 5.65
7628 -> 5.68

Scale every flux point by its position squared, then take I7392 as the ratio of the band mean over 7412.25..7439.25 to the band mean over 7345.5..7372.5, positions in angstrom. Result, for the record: 1.0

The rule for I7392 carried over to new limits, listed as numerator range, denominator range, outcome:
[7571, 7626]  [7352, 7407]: 1.03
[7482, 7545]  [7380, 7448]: 1.03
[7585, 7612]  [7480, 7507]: 1.08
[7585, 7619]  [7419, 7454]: 1.07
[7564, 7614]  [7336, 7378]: 1.02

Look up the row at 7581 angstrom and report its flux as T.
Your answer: 5.96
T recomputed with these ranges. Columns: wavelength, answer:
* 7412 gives 6.1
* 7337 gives 6.28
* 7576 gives 5.78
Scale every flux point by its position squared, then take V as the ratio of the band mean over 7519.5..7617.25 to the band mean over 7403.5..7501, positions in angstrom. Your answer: 1.0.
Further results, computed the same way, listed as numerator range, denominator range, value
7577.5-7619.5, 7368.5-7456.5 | 1.05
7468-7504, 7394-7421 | 1.00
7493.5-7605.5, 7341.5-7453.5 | 1.02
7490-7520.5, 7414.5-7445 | 1.03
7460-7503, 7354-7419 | 1.00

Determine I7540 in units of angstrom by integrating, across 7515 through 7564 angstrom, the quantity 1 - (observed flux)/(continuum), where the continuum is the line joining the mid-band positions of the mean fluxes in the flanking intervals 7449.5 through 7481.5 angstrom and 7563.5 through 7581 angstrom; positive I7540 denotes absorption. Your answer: -1.17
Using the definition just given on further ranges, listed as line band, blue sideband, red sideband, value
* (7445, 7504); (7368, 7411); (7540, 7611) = 0.5 angstrom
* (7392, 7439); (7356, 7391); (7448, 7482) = 0.7 angstrom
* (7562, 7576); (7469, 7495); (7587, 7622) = 0.7 angstrom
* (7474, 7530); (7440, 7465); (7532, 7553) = -0.6 angstrom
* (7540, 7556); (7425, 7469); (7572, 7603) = 0.8 angstrom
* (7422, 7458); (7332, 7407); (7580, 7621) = 1.0 angstrom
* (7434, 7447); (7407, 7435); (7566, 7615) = -0.5 angstrom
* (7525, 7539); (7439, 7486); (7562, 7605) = -0.3 angstrom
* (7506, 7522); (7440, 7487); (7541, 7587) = -0.5 angstrom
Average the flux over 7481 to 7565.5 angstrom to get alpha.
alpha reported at 5.98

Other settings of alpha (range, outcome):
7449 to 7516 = 6.01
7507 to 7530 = 6.2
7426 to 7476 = 6.07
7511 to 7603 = 6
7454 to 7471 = 6.09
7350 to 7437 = 6.09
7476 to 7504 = 5.94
